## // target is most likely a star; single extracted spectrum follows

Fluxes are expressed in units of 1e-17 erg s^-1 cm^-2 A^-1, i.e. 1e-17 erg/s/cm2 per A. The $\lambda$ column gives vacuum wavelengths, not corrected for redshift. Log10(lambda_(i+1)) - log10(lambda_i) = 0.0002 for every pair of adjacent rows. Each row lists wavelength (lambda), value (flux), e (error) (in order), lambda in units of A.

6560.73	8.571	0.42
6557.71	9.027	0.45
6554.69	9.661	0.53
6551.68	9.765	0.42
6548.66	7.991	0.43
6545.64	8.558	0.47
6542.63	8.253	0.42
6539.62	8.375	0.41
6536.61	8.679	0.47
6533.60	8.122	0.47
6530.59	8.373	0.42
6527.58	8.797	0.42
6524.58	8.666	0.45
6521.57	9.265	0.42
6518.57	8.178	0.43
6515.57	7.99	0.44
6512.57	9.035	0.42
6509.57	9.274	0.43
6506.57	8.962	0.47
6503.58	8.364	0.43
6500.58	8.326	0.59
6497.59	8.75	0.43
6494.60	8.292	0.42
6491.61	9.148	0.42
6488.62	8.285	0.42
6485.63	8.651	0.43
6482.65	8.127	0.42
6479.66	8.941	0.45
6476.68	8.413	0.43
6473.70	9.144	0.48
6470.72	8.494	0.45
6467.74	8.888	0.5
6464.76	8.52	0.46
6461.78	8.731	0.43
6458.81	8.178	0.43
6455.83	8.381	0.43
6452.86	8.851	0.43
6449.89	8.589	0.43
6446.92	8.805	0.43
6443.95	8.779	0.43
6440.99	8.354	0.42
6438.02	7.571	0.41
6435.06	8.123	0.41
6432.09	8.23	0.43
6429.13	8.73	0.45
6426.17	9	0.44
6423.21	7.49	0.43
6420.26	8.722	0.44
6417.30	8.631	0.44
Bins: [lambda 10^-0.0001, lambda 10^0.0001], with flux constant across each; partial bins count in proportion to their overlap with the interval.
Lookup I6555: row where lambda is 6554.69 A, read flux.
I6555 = 9.661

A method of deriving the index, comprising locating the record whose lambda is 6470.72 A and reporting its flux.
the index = 8.494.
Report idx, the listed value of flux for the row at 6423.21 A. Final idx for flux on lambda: 7.49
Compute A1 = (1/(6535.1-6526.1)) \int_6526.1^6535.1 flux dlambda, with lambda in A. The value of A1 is 8.43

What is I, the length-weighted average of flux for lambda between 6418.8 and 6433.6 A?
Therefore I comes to 8.43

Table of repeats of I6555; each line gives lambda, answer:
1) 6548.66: 7.991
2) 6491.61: 9.148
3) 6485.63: 8.651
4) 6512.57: 9.035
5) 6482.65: 8.127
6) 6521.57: 9.265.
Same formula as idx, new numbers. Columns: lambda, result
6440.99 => 8.354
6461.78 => 8.731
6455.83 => 8.381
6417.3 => 8.631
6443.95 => 8.779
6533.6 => 8.122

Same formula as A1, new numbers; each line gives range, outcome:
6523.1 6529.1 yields 8.73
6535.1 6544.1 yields 8.44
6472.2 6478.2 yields 8.79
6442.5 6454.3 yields 8.75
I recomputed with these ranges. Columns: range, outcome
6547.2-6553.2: 8.89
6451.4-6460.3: 8.47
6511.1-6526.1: 8.63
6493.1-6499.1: 8.53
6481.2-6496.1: 8.5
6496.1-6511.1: 8.74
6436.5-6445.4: 8.24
